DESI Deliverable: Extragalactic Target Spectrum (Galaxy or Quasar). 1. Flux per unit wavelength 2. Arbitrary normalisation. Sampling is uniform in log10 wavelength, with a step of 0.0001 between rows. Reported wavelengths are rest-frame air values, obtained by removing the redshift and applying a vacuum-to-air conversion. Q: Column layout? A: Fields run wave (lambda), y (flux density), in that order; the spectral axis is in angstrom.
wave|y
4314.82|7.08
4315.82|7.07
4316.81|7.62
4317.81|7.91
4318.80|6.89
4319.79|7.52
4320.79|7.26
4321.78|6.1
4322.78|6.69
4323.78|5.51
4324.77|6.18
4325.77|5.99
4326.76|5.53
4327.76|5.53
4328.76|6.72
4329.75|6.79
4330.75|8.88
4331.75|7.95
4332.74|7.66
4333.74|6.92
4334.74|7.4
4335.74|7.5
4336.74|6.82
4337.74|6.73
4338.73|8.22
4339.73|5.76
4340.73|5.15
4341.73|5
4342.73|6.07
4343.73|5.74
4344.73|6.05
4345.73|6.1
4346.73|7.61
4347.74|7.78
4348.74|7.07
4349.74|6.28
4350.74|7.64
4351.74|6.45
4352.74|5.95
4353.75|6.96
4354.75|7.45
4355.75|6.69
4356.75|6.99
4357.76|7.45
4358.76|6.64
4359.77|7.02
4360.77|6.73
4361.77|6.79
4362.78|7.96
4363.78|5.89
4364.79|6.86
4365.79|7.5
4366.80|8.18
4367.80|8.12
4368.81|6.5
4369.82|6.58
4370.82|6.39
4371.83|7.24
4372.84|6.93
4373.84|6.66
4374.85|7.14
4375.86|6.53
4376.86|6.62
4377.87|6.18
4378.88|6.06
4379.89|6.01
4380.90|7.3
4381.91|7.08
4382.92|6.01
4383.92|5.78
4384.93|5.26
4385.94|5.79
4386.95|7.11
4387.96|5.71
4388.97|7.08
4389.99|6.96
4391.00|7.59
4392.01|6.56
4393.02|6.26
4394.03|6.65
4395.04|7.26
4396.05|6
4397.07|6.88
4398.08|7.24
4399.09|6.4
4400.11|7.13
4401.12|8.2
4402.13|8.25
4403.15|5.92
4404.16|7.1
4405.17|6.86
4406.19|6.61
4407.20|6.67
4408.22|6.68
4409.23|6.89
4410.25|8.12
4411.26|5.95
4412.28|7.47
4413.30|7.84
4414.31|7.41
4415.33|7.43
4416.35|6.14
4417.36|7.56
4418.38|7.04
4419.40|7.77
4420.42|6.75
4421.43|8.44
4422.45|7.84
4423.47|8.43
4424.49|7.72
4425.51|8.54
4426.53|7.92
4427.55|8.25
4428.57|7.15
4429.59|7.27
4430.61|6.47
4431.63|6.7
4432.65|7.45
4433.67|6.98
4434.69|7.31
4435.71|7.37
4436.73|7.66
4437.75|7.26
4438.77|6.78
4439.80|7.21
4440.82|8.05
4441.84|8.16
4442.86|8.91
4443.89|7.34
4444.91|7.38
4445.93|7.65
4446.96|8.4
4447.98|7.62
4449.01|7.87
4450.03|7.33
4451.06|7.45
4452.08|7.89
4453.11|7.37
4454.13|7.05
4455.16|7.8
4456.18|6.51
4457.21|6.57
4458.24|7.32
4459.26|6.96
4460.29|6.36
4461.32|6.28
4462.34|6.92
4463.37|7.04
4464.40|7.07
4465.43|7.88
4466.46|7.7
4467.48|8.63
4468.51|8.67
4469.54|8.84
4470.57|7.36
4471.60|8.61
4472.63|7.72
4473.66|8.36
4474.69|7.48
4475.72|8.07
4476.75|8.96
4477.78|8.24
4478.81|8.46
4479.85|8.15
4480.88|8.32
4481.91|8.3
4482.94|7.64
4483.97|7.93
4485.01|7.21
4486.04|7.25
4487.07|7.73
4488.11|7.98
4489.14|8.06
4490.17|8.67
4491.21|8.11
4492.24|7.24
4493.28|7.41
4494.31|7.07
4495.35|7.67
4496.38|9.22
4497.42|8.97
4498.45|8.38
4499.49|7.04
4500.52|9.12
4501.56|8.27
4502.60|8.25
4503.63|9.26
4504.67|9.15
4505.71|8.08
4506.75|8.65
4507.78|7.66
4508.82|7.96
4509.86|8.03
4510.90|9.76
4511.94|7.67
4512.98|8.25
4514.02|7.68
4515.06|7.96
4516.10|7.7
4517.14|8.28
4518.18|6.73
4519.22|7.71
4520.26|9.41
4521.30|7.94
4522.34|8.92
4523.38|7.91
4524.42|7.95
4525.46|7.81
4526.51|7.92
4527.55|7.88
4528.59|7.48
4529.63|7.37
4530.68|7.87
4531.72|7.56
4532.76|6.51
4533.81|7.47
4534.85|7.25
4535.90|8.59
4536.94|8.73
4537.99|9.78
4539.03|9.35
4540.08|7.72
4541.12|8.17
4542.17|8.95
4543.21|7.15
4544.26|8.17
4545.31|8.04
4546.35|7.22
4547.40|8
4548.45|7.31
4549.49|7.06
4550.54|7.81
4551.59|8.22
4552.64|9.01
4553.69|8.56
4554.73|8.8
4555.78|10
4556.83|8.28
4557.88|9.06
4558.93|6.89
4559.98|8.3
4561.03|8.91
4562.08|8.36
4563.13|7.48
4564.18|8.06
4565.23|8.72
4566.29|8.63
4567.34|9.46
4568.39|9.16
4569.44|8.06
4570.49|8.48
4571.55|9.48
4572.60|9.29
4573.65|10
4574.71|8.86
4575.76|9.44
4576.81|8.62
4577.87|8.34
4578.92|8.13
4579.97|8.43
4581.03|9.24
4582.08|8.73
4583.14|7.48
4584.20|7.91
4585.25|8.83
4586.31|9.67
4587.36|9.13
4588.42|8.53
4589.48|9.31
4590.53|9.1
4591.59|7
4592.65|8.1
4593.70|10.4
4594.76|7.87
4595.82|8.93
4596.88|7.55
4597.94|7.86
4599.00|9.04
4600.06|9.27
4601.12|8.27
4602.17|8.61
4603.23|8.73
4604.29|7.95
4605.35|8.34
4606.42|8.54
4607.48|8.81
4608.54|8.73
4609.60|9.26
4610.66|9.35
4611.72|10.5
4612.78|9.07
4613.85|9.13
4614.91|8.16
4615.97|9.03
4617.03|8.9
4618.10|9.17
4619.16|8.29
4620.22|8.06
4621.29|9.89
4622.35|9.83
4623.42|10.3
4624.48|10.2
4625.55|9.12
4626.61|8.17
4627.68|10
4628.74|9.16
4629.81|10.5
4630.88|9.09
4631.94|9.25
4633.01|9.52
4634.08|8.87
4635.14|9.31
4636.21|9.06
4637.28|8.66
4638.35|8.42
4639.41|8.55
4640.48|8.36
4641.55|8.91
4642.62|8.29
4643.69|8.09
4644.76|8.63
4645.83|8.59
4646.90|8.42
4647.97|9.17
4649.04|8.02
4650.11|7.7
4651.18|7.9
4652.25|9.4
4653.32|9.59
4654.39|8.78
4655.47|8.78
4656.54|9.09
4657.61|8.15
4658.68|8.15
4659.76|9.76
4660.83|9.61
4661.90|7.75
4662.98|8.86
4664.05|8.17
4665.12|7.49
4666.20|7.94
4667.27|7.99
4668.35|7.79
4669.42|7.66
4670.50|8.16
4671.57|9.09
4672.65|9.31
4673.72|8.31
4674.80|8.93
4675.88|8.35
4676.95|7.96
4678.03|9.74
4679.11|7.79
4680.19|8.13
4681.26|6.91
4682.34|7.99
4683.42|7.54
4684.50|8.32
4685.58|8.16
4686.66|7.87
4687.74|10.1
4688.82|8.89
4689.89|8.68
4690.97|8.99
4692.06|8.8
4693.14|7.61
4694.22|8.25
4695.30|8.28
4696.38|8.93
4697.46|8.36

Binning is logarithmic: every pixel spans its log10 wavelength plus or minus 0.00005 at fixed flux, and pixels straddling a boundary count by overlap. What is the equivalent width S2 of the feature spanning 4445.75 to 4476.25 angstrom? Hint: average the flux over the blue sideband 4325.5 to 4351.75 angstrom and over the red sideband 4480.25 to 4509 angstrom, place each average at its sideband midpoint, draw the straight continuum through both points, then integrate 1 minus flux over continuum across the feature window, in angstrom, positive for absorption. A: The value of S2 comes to 1.0 angstrom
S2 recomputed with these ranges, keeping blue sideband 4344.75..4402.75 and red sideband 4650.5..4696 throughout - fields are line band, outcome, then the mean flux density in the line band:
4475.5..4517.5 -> -3.65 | 8.14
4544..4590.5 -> -3.93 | 8.54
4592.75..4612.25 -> -1.68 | 8.77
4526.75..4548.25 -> -0.67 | 7.95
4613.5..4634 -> -2.66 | 9.24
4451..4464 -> 0.45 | 7.03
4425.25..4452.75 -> -1.46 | 7.56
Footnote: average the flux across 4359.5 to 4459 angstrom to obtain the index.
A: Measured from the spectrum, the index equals 7.12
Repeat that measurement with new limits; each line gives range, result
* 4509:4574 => 8.23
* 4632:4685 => 8.49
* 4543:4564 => 8.15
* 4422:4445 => 7.57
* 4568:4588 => 8.8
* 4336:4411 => 6.76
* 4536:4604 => 8.53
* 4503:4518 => 8.26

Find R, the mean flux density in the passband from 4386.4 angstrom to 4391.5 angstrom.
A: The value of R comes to 6.87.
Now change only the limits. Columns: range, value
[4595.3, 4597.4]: 8.23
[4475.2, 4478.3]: 8.43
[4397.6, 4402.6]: 7.44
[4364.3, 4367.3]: 7.52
